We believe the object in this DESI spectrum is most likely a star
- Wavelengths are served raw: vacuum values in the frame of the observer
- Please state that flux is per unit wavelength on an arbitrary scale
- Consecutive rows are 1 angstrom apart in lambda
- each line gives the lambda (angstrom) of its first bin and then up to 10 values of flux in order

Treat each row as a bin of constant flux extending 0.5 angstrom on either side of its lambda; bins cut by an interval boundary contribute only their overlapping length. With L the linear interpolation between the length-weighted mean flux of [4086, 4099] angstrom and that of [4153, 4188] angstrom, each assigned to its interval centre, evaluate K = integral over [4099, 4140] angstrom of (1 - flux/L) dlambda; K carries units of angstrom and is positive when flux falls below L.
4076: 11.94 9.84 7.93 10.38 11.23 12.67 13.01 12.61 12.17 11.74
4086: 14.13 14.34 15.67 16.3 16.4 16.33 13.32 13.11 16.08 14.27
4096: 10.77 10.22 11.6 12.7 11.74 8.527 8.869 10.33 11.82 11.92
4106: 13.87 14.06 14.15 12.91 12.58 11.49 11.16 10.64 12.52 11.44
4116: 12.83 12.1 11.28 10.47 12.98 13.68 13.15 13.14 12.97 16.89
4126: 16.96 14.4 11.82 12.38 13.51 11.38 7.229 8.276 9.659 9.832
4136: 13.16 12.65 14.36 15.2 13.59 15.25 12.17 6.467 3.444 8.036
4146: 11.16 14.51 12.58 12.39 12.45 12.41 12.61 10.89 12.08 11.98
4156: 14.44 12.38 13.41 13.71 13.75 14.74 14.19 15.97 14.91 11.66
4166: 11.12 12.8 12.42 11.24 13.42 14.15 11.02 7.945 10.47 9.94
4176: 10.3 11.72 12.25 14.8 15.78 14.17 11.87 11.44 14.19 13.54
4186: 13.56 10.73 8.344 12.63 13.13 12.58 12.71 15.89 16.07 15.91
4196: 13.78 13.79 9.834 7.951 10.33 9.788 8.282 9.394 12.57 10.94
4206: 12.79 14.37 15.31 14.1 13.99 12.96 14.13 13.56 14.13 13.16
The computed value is 3.9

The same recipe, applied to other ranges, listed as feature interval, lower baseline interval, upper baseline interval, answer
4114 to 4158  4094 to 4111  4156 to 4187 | 0.9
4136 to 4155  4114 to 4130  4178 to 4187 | 2.0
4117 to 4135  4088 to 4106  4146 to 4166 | 0.9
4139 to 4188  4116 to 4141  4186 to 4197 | 2.5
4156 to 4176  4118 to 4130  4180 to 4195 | 1.0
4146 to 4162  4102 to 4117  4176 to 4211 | -0.7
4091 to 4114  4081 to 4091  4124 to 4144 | 2.1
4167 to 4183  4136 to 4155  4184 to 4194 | 0.5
